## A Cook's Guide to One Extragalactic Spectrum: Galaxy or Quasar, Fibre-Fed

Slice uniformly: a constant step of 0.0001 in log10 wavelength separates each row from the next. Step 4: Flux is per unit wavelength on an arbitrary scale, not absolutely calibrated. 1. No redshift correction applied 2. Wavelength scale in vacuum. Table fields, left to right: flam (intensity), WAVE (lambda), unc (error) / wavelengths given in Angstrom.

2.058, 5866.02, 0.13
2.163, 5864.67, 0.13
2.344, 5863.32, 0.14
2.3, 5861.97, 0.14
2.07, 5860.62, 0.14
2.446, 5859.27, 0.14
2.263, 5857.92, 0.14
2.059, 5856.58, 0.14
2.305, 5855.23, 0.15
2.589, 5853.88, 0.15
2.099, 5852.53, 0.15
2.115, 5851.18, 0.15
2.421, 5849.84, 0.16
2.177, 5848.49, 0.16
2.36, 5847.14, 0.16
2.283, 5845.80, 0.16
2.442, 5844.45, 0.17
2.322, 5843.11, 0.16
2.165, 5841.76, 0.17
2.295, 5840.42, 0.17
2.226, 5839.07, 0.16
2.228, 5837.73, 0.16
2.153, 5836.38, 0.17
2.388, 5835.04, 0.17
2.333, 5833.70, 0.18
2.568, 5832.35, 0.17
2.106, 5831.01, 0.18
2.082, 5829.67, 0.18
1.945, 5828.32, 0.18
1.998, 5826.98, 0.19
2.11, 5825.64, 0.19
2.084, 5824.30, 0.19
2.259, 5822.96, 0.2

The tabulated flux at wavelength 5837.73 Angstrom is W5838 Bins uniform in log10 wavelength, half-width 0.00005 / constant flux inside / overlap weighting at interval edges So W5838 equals 2.228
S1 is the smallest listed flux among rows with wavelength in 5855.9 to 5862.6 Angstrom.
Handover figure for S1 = 2.059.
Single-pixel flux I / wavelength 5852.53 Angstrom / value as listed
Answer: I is 2.099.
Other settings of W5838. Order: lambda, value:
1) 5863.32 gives 2.344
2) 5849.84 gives 2.421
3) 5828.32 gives 1.945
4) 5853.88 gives 2.589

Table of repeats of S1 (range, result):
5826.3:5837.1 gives 1.945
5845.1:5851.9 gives 2.115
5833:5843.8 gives 2.153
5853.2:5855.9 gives 2.305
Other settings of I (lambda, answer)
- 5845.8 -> 2.283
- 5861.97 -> 2.3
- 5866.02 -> 2.058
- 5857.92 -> 2.263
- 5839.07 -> 2.226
